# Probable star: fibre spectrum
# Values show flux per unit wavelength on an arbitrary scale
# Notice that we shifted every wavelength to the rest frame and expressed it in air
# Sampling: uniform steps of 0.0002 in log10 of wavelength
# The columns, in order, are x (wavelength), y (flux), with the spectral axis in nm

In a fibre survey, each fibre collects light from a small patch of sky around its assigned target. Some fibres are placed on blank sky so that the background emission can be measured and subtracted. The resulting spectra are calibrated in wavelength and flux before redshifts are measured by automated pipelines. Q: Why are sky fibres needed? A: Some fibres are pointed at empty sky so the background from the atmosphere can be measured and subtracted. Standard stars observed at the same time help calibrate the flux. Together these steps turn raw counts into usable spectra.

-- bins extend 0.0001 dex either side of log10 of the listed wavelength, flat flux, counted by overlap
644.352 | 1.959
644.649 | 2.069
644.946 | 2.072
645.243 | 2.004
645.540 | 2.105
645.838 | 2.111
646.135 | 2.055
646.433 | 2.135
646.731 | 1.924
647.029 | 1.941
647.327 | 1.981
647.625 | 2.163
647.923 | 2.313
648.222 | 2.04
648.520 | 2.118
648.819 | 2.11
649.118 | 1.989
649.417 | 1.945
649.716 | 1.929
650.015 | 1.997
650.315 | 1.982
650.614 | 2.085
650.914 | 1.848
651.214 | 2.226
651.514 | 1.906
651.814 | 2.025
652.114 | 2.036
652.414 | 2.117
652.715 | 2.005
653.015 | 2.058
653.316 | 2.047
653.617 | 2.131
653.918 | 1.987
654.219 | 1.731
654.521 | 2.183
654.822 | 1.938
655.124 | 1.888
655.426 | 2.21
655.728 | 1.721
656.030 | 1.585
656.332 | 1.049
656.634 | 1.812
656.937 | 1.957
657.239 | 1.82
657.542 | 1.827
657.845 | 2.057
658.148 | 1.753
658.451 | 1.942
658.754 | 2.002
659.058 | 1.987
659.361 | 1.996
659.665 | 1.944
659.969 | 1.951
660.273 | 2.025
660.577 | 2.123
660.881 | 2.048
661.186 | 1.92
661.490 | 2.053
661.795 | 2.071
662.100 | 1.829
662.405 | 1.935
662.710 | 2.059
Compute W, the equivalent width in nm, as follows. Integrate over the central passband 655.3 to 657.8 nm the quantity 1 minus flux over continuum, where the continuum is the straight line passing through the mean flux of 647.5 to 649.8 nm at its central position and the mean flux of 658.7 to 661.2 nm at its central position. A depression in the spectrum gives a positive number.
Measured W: 0.333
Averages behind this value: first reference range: 2.08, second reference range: 2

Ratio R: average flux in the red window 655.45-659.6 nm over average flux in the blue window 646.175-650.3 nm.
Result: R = 0.89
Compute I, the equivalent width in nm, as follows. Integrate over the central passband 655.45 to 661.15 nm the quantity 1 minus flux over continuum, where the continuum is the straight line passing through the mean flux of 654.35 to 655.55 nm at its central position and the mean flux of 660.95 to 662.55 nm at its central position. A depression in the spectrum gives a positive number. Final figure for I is 0.37 nm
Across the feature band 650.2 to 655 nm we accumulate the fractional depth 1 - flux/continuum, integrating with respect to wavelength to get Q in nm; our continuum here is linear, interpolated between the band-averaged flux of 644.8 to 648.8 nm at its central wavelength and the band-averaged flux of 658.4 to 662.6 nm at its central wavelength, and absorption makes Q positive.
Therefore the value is 0.048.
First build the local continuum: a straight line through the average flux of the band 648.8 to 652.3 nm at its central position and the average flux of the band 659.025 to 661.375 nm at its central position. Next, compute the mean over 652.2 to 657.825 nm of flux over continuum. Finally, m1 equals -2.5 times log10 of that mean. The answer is 0.06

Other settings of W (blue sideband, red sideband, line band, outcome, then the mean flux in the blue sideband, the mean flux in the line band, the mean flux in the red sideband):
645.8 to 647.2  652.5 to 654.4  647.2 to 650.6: -0.06 nm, 2.03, 2.05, 2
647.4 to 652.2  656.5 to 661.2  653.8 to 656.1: 0.09 nm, 2.04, 1.91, 1.95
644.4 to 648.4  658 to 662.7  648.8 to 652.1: 0.06 nm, 2.07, 2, 1.97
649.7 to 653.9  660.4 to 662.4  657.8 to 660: 0.07 nm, 2.03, 1.95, 2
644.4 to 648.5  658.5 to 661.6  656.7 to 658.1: 0.08 nm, 2.07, 1.9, 2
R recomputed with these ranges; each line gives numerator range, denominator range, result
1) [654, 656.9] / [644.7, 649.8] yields 0.88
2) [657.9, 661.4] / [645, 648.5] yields 0.95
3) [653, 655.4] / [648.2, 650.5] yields 0.99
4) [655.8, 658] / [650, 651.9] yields 0.86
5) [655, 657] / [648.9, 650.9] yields 0.87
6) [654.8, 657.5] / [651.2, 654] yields 0.86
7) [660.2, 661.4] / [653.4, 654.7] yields 1.01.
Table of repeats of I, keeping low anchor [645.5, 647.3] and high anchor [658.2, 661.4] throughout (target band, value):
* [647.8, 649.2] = -0.06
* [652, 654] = -0.04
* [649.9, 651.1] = 0.02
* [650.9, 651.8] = 0.00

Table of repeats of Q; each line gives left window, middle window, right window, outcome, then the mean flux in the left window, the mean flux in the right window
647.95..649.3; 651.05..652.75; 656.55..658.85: -0.03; 2.08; 1.9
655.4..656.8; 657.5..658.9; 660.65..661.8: -0.10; 1.63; 2.02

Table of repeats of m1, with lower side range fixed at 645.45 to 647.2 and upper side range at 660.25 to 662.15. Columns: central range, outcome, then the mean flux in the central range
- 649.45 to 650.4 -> 0.04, 1.97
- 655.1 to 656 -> 0.07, 1.9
